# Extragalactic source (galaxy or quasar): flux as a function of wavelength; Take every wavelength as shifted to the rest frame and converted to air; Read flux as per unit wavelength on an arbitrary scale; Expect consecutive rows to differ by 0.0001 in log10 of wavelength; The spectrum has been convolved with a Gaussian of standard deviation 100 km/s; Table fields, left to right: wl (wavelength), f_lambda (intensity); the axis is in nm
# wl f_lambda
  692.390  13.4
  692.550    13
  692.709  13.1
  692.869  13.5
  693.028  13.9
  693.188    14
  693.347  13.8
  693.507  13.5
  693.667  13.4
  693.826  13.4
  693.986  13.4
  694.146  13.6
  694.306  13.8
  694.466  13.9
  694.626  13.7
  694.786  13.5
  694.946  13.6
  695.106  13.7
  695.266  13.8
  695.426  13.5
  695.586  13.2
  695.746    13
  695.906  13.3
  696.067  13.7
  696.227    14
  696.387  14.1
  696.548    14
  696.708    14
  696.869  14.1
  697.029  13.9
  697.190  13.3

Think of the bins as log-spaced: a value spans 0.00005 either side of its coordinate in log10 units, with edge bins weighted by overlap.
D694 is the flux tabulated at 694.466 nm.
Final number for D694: 13.9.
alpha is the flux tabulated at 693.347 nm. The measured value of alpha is 13.8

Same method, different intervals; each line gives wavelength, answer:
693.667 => 13.4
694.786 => 13.5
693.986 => 13.4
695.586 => 13.2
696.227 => 14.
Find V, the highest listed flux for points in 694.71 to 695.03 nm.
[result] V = 13.6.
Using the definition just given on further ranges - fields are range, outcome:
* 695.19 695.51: 13.8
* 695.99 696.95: 14.1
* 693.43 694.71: 13.9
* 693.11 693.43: 14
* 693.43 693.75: 13.5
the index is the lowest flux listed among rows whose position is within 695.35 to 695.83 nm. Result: 13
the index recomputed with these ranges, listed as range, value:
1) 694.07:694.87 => 13.5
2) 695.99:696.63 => 13.7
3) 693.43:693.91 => 13.4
